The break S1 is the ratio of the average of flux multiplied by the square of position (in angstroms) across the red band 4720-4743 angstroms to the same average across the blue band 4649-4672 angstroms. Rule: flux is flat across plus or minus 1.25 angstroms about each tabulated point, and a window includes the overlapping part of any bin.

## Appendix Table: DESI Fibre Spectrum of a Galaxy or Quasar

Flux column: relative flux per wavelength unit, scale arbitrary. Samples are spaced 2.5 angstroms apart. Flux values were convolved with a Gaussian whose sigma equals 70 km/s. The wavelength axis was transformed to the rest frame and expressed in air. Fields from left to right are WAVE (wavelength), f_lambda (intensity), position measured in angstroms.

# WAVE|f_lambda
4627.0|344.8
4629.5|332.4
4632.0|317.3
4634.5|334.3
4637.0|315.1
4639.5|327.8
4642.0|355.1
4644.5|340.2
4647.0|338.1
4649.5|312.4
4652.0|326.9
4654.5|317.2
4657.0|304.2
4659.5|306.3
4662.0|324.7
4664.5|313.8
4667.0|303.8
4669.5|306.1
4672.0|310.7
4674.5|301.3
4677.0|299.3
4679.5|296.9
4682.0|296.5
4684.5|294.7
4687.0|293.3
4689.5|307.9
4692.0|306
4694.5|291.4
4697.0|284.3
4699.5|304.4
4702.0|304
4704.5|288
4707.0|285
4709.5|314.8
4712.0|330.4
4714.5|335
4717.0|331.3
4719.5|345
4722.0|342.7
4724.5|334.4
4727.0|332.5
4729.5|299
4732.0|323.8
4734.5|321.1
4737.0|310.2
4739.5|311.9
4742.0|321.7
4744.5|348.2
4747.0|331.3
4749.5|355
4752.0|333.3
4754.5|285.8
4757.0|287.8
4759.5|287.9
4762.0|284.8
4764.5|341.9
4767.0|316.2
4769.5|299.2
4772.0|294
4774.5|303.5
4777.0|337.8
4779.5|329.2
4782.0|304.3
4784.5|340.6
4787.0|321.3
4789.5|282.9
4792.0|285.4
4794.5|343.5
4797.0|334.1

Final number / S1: 1.06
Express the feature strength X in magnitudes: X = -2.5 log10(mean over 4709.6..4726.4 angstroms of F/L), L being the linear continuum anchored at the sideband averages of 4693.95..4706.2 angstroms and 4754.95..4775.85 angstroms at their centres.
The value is -0.13 mag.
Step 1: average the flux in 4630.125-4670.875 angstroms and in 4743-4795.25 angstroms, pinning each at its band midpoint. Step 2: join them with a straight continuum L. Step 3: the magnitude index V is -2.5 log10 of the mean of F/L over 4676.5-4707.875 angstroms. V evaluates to 0.08 mag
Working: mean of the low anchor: 322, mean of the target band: 296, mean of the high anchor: 315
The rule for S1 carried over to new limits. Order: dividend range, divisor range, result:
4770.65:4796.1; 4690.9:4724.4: 1.04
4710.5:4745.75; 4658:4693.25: 1.10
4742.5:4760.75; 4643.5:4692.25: 1.07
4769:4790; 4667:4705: 1.09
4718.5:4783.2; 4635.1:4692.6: 1.05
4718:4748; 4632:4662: 1.04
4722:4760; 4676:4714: 1.09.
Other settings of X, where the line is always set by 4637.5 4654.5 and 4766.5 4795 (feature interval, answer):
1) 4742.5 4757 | -0.03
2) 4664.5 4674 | 0.07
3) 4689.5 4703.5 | 0.09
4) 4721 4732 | -0.02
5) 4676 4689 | 0.10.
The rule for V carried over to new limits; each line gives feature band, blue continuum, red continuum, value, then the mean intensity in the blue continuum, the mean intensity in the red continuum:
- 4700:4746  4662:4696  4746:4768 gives -0.04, 302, 314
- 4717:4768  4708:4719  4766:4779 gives 0.00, 328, 311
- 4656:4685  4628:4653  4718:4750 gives 0.08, 330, 328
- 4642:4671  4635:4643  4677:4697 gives 0.00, 332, 297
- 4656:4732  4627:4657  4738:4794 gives 0.04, 328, 314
